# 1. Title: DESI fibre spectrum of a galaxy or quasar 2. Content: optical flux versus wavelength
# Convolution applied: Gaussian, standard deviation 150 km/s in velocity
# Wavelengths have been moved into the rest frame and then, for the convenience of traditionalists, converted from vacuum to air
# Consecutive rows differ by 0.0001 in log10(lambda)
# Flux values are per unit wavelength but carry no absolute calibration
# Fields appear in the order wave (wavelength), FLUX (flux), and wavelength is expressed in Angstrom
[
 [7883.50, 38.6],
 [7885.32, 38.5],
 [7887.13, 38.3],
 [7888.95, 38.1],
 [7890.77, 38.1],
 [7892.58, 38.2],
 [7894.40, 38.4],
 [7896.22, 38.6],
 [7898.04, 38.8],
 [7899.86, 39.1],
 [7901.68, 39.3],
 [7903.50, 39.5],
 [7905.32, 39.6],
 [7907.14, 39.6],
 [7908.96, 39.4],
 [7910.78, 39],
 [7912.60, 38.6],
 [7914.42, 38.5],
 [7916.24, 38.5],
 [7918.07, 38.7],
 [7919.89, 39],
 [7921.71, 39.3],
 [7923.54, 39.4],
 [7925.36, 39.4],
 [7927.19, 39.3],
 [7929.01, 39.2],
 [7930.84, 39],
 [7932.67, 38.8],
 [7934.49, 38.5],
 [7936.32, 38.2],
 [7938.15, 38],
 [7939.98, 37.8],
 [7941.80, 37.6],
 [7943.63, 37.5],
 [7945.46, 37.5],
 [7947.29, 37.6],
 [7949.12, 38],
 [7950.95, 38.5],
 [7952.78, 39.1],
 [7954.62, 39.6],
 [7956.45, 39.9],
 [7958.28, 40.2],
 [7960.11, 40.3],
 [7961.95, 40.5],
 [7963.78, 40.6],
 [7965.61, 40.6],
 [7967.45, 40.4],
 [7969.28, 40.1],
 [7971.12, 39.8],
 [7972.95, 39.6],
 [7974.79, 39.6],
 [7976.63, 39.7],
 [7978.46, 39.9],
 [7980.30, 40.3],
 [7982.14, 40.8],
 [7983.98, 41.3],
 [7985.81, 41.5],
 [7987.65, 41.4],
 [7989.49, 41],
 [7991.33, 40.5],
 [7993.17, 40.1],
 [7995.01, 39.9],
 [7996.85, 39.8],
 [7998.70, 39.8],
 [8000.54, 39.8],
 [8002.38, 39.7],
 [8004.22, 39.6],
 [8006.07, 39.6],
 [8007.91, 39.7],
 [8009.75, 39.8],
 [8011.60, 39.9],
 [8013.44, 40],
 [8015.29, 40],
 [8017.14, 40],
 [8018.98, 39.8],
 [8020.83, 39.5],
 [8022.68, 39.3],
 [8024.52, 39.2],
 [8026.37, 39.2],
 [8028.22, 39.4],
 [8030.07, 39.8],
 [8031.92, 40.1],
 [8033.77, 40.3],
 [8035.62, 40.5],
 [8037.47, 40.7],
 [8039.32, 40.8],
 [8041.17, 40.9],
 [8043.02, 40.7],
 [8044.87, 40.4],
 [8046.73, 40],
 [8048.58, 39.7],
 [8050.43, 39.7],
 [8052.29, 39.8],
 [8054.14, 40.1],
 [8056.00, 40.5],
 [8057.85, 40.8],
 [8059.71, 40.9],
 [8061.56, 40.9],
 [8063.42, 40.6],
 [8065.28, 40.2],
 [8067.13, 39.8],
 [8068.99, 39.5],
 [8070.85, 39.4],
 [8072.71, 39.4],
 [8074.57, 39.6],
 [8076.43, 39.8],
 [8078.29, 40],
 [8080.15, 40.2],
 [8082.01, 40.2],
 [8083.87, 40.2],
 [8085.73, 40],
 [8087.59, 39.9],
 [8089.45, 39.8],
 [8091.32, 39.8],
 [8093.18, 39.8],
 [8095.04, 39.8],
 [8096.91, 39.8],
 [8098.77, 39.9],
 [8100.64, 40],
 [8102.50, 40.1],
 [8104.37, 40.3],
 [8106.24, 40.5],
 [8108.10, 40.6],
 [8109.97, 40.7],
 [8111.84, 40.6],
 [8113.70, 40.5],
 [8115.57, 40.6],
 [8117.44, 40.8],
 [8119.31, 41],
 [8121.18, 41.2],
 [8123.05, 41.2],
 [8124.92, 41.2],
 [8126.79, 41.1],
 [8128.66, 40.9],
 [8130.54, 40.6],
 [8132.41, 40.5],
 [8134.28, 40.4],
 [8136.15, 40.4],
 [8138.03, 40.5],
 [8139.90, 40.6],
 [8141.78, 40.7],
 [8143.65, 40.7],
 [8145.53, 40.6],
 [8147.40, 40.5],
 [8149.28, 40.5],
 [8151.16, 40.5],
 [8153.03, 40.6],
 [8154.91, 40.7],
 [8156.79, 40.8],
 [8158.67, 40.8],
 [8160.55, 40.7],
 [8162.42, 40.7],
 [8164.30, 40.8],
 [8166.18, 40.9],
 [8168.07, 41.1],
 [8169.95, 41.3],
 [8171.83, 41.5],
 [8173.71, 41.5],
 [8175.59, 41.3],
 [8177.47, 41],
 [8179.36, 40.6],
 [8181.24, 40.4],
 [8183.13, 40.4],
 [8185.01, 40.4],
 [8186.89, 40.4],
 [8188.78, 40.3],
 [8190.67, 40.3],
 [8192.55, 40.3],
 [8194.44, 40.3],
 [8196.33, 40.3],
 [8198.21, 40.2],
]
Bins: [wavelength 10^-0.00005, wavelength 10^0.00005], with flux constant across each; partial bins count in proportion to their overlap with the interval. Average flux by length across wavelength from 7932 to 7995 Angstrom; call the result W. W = 39.6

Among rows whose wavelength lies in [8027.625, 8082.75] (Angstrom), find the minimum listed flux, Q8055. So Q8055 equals 39.4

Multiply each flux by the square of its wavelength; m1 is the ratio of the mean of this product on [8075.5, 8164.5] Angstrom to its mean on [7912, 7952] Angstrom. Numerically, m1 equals 1.1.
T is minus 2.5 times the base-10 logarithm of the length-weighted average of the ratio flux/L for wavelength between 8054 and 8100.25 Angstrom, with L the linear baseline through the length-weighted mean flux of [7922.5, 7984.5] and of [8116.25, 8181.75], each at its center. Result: 0.006 mag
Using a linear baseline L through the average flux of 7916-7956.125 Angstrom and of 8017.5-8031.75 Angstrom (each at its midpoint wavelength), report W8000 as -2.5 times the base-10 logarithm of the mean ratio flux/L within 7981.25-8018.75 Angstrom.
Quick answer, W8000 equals -0.03 mag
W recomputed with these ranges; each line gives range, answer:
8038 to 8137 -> 40.3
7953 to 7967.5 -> 40.2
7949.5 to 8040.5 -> 40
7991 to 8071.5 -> 40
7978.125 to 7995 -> 40.7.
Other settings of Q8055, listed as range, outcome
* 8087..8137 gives 39.8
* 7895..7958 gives 37.5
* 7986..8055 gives 39.2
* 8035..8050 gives 39.7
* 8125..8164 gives 40.4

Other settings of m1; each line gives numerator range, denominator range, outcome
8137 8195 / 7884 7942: 1.12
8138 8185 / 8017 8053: 1.05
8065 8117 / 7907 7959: 1.08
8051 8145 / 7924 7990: 1.06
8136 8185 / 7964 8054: 1.06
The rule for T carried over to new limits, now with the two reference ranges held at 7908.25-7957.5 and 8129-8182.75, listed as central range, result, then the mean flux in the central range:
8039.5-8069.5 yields -0.014 mag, 40.3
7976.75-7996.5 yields -0.040 mag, 40.6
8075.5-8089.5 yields 0.000 mag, 40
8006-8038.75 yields -0.009 mag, 39.8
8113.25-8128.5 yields -0.014 mag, 41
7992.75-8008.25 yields -0.013 mag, 39.8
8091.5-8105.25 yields 0.007 mag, 40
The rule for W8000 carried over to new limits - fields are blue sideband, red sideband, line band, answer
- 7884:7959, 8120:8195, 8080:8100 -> 0.01 mag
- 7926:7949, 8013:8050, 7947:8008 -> -0.03 mag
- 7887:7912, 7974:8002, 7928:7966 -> 0.02 mag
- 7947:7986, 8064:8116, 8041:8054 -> 0.00 mag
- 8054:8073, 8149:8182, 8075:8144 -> 0.00 mag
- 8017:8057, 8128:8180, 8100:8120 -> 0.00 mag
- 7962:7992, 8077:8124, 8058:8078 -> 0.01 mag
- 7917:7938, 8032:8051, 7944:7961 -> 0.01 mag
